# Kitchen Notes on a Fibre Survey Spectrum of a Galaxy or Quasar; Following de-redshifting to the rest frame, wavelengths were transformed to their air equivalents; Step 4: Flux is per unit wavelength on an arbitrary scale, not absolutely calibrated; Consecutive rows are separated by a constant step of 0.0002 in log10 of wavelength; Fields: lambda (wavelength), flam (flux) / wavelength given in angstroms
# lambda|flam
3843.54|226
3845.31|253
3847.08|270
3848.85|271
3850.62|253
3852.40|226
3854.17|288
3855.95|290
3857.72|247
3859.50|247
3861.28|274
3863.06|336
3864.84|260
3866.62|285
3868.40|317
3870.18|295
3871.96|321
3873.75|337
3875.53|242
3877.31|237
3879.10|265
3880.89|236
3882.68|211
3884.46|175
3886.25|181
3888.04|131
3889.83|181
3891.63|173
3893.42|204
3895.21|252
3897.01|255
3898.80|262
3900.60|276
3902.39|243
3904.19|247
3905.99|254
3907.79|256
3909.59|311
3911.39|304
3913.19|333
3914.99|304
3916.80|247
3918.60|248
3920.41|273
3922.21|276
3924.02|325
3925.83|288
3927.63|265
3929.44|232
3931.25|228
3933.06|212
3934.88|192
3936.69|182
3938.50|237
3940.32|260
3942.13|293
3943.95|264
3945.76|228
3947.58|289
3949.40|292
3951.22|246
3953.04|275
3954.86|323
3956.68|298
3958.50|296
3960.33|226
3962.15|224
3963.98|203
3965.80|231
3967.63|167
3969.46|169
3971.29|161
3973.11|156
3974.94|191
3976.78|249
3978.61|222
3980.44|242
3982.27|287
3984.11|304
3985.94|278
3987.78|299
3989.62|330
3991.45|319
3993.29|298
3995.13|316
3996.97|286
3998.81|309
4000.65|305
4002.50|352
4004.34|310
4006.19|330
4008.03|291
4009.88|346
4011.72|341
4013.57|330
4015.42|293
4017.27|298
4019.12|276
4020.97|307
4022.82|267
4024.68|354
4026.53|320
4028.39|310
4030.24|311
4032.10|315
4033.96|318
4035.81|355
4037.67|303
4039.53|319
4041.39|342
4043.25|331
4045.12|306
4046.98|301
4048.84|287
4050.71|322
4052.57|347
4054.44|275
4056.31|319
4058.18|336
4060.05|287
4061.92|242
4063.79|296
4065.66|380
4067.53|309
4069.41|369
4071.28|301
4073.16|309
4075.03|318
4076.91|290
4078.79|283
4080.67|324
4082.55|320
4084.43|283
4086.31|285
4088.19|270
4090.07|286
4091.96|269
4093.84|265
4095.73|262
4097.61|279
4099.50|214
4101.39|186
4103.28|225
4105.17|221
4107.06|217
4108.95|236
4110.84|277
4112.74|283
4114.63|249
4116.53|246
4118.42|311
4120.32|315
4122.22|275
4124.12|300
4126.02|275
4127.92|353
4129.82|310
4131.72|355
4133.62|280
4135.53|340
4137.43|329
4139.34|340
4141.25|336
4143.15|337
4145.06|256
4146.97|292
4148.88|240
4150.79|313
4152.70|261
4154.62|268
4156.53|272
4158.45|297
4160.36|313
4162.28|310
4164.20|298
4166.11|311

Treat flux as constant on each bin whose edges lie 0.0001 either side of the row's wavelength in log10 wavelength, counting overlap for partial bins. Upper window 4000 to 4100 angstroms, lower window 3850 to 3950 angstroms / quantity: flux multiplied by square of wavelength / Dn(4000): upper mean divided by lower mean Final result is 1.3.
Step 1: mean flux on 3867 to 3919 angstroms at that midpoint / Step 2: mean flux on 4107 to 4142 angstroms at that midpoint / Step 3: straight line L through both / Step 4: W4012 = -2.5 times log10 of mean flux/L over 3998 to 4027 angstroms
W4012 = -0.14 mag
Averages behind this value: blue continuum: 252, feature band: 314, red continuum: 298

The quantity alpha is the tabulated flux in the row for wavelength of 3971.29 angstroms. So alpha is 161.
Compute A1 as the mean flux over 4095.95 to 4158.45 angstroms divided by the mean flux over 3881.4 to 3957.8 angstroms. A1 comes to 1.12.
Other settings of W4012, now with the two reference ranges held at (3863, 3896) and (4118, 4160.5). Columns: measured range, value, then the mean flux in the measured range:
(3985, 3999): -0.14 mag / 304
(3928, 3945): 0.09 mag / 234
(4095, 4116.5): 0.22 mag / 241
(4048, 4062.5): -0.08 mag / 303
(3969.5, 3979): 0.35 mag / 192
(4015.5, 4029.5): -0.11 mag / 304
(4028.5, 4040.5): -0.15 mag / 320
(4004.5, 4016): -0.18 mag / 322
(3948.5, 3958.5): -0.11 mag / 288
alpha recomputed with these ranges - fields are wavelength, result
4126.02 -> 275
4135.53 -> 340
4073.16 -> 309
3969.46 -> 169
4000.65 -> 305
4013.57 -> 330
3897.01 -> 255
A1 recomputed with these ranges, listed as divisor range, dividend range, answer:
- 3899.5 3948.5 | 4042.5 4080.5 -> 1.19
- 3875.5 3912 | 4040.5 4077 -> 1.35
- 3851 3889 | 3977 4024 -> 1.17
